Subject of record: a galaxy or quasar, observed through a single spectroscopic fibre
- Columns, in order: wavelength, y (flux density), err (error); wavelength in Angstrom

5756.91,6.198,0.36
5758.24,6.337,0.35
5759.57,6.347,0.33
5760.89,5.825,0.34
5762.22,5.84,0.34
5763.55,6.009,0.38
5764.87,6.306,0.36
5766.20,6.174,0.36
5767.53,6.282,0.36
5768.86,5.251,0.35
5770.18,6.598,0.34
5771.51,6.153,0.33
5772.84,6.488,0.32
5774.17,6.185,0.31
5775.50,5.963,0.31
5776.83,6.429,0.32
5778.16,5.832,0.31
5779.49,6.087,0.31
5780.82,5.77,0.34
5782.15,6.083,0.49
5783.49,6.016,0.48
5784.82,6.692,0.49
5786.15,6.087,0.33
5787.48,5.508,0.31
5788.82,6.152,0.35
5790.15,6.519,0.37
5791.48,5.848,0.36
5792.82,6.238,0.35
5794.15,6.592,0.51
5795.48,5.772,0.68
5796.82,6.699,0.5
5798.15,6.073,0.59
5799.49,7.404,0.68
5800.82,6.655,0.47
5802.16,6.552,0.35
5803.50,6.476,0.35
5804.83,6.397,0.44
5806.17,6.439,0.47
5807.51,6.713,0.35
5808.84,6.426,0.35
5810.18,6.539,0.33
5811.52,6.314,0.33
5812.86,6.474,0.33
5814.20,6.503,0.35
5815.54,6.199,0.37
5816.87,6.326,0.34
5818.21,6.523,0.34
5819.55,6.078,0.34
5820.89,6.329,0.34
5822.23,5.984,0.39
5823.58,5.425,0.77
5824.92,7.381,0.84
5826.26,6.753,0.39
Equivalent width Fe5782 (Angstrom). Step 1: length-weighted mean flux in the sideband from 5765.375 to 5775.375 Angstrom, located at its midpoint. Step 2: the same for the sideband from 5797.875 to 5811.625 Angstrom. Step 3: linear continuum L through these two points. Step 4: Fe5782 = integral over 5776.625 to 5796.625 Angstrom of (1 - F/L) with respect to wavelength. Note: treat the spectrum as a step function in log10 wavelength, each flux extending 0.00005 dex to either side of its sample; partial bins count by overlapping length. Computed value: 0.73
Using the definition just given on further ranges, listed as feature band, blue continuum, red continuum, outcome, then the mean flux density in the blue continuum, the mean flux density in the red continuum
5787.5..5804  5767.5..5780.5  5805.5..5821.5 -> -0.3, 6.11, 6.41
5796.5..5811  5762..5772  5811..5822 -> -0.7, 6.09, 6.33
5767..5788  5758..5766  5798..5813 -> 0.6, 6.1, 6.55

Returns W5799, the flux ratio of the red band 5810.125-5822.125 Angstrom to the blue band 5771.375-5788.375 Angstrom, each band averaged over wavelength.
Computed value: 1.0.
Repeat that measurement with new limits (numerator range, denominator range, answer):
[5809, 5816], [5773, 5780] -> 1.05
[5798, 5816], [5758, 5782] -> 1.07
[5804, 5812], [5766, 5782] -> 1.06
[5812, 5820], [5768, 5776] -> 1.04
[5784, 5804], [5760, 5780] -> 1.04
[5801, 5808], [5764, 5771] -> 1.06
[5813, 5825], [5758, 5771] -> 1.03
